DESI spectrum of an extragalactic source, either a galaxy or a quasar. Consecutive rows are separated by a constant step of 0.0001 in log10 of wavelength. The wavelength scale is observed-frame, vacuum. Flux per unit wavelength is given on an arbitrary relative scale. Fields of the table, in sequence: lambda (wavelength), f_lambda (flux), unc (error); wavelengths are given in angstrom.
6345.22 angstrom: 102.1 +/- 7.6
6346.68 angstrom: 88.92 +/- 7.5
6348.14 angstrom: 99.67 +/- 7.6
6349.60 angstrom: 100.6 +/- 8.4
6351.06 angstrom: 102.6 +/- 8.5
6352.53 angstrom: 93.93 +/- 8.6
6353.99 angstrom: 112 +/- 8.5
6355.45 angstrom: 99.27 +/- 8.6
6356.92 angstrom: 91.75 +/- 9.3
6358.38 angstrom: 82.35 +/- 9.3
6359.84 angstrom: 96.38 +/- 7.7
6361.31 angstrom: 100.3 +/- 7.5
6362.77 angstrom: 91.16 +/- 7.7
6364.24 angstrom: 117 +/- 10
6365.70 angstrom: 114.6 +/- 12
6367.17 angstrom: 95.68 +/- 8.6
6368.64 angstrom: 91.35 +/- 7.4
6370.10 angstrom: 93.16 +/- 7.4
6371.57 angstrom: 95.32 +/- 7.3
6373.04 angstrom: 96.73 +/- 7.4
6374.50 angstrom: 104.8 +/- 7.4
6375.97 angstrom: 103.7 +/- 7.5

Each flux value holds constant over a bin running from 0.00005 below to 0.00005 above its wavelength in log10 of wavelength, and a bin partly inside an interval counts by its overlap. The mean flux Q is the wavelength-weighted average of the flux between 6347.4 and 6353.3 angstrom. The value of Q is 99.3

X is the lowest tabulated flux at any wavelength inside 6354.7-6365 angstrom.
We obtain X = 82.35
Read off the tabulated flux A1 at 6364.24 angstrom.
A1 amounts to 117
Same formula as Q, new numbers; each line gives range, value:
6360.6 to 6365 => 103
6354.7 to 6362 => 94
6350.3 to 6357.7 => 99.8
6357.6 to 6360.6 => 89.6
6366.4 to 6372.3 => 93.9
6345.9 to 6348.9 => 94.6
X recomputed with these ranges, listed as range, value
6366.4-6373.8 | 91.35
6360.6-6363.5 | 91.16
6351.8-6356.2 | 93.93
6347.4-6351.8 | 99.67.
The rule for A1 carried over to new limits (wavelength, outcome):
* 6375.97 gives 103.7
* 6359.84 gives 96.38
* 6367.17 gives 95.68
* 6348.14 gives 99.67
